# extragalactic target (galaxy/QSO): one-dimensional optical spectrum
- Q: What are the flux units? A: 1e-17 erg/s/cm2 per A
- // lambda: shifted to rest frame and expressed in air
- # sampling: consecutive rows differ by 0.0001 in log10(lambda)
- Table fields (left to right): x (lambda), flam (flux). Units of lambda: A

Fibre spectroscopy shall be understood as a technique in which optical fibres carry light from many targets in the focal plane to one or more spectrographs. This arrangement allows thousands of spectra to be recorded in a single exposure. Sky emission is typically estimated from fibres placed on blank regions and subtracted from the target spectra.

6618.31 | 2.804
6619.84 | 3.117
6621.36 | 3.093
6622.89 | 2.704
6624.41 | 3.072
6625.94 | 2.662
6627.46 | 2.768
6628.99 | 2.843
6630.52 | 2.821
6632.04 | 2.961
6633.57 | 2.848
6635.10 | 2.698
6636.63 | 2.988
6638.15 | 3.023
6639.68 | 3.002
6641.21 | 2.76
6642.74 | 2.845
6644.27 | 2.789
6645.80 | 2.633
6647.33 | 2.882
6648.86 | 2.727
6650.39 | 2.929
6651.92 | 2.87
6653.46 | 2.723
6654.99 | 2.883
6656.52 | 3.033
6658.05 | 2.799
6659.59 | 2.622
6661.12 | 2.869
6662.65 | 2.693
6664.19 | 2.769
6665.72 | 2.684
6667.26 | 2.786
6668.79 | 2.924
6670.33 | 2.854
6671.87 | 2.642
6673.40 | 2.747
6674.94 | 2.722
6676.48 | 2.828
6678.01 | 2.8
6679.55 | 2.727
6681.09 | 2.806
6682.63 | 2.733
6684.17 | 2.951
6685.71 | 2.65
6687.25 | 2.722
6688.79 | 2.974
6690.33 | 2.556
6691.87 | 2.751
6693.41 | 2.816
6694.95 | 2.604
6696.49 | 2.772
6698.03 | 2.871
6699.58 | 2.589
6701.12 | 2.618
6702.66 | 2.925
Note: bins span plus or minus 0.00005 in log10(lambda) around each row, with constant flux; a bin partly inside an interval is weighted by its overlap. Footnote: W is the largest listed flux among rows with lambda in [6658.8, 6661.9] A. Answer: 2.869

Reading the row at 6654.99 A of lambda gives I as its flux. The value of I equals 2.883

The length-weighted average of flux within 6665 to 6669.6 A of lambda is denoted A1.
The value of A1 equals 2.8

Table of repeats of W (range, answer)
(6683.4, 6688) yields 2.951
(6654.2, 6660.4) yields 3.033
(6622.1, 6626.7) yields 3.072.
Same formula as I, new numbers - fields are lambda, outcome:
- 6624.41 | 3.072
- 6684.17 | 2.951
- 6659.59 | 2.622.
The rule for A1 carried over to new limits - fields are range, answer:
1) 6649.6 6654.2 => 2.84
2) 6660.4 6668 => 2.76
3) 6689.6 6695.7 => 2.68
